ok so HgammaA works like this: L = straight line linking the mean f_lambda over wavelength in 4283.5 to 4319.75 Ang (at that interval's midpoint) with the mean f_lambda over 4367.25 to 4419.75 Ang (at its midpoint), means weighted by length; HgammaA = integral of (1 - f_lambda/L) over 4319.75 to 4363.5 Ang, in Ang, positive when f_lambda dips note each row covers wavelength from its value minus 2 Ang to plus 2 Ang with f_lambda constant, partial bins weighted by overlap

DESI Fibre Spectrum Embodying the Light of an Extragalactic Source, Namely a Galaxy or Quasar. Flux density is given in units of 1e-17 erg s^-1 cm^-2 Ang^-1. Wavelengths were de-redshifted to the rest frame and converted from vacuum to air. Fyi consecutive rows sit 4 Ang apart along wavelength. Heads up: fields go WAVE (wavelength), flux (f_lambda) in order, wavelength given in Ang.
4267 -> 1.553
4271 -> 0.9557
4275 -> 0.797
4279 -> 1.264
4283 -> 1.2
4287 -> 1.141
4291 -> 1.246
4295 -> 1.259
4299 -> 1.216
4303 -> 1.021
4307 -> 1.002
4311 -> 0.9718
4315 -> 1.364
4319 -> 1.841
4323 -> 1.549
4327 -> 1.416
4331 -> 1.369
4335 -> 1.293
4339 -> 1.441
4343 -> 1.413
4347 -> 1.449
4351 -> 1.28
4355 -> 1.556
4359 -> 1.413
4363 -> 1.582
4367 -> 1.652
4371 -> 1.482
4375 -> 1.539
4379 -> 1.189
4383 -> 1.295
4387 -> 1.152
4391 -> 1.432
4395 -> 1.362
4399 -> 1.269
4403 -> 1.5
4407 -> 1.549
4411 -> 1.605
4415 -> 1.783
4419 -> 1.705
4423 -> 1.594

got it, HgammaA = -4.2 Ang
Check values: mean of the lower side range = 1.21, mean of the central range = 1.44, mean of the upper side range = 1.45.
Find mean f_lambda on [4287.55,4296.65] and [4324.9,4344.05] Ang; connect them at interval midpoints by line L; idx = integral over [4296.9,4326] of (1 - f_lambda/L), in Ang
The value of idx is 0.5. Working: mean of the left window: 1.23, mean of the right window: 1.39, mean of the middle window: 1.29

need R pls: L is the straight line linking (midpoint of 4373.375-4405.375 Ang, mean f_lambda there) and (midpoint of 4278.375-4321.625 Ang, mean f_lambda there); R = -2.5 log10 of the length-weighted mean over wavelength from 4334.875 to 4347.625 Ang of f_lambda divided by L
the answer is -0.10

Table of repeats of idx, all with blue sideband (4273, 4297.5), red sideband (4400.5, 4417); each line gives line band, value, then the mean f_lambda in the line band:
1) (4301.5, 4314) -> 2.1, 1.03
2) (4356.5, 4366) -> -0.6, 1.52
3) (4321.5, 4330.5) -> -1.1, 1.46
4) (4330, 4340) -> -0.2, 1.36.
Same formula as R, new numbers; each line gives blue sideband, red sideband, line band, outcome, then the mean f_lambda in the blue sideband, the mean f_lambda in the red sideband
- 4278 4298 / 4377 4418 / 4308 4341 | -0.09 mag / 1.22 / 1.42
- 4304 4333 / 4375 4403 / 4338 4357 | -0.07 mag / 1.35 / 1.32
